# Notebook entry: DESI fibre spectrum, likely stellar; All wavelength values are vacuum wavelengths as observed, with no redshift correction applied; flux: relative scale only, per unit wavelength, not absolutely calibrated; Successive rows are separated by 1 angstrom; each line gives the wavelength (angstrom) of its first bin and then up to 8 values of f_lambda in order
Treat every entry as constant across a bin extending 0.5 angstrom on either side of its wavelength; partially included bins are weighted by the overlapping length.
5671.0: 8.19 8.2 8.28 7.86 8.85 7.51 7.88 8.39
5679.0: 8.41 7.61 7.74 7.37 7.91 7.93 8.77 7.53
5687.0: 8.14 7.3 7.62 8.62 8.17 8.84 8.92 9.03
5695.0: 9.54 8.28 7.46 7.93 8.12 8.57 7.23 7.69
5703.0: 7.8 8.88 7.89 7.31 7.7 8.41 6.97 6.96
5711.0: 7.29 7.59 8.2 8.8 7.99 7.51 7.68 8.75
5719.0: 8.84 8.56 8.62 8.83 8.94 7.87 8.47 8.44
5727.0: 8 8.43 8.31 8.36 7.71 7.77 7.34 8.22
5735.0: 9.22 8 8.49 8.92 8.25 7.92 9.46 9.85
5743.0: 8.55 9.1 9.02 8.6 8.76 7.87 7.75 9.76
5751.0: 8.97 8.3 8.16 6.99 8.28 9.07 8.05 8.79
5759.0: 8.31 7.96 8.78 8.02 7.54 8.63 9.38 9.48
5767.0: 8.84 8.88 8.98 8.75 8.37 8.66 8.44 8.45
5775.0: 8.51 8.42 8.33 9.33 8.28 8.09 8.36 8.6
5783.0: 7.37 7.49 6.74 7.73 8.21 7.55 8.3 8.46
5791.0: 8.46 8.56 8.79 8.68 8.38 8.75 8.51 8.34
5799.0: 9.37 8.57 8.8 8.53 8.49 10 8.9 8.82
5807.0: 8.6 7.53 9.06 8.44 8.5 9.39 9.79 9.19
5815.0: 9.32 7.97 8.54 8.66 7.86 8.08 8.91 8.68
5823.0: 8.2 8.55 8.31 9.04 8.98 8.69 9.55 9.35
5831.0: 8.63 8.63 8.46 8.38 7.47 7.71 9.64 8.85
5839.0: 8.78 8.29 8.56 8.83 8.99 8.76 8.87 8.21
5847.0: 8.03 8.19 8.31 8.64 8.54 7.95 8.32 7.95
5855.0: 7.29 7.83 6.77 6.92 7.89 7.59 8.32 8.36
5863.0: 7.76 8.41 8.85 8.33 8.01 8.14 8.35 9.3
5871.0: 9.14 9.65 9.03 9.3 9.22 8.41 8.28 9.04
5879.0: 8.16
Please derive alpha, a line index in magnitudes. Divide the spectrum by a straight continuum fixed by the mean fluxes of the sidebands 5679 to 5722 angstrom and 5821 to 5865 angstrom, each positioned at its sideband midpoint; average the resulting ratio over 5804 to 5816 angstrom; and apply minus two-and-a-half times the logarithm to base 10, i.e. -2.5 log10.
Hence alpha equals -0.07 mag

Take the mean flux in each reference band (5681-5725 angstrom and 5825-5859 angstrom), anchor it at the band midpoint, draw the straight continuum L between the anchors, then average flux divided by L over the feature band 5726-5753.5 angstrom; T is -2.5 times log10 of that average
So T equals -0.04 mag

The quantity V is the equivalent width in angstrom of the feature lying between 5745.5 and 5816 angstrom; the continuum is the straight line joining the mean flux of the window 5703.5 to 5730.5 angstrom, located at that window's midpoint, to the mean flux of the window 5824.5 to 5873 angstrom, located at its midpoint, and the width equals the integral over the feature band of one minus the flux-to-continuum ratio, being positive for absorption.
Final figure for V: -2.1 angstrom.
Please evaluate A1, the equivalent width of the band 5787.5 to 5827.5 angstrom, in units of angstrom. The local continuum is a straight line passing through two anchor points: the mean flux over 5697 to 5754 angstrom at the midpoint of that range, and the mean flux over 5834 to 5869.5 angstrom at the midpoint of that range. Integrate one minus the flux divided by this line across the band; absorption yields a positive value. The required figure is -2.0 angstrom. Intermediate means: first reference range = 8.25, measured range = 8.65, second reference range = 8.22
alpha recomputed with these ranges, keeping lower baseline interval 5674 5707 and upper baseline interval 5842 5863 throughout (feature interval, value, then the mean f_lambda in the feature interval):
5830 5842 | -0.06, 8.54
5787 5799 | -0.05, 8.46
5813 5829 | -0.07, 8.67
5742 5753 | -0.08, 8.7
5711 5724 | -0.03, 8.3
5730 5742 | -0.04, 8.37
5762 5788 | -0.04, 8.37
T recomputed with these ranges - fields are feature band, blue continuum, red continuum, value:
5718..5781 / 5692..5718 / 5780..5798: -0.05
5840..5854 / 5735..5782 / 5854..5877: -0.01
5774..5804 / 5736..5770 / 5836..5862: 0.01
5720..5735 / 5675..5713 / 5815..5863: -0.03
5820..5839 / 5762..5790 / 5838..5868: -0.05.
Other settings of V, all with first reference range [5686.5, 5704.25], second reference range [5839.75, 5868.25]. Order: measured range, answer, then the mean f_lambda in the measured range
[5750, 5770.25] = -0.83 angstrom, 8.54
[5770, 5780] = -0.40 angstrom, 8.52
